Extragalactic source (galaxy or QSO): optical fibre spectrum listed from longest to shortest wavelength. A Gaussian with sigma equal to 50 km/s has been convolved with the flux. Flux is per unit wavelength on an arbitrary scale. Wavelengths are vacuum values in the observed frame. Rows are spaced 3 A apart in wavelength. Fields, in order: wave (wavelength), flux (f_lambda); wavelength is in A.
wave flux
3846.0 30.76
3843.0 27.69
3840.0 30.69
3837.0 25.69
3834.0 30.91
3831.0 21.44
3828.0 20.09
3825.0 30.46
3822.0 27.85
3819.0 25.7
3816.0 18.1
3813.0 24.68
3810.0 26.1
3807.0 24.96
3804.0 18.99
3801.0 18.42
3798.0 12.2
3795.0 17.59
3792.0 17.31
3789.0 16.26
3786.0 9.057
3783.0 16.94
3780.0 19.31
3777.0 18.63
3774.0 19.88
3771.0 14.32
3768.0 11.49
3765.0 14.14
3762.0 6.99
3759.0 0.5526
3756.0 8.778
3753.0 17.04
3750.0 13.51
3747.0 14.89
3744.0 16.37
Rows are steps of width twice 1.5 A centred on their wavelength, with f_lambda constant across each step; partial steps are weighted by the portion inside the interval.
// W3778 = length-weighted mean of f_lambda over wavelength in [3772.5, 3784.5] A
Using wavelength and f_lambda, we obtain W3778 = 18.7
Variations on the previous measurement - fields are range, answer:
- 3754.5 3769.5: 8.39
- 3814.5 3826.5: 25.5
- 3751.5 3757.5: 12.9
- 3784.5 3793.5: 14.2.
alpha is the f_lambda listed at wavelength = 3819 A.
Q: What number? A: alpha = 25.7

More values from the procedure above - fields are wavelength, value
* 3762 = 6.99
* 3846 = 30.76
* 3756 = 8.778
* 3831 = 21.44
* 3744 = 16.37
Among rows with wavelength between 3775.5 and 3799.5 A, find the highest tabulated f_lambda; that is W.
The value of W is 19.31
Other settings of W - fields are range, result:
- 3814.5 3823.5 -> 27.85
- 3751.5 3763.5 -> 17.04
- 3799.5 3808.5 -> 24.96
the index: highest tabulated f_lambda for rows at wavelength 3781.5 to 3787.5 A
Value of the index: 16.94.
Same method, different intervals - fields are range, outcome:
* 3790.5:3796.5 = 17.59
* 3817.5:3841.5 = 30.91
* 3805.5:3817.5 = 26.1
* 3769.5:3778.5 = 19.88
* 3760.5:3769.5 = 14.14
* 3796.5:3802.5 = 18.42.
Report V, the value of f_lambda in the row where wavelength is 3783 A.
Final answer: 16.94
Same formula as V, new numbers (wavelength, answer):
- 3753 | 17.04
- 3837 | 25.69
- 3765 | 14.14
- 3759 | 0.5526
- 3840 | 30.69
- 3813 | 24.68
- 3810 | 26.1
